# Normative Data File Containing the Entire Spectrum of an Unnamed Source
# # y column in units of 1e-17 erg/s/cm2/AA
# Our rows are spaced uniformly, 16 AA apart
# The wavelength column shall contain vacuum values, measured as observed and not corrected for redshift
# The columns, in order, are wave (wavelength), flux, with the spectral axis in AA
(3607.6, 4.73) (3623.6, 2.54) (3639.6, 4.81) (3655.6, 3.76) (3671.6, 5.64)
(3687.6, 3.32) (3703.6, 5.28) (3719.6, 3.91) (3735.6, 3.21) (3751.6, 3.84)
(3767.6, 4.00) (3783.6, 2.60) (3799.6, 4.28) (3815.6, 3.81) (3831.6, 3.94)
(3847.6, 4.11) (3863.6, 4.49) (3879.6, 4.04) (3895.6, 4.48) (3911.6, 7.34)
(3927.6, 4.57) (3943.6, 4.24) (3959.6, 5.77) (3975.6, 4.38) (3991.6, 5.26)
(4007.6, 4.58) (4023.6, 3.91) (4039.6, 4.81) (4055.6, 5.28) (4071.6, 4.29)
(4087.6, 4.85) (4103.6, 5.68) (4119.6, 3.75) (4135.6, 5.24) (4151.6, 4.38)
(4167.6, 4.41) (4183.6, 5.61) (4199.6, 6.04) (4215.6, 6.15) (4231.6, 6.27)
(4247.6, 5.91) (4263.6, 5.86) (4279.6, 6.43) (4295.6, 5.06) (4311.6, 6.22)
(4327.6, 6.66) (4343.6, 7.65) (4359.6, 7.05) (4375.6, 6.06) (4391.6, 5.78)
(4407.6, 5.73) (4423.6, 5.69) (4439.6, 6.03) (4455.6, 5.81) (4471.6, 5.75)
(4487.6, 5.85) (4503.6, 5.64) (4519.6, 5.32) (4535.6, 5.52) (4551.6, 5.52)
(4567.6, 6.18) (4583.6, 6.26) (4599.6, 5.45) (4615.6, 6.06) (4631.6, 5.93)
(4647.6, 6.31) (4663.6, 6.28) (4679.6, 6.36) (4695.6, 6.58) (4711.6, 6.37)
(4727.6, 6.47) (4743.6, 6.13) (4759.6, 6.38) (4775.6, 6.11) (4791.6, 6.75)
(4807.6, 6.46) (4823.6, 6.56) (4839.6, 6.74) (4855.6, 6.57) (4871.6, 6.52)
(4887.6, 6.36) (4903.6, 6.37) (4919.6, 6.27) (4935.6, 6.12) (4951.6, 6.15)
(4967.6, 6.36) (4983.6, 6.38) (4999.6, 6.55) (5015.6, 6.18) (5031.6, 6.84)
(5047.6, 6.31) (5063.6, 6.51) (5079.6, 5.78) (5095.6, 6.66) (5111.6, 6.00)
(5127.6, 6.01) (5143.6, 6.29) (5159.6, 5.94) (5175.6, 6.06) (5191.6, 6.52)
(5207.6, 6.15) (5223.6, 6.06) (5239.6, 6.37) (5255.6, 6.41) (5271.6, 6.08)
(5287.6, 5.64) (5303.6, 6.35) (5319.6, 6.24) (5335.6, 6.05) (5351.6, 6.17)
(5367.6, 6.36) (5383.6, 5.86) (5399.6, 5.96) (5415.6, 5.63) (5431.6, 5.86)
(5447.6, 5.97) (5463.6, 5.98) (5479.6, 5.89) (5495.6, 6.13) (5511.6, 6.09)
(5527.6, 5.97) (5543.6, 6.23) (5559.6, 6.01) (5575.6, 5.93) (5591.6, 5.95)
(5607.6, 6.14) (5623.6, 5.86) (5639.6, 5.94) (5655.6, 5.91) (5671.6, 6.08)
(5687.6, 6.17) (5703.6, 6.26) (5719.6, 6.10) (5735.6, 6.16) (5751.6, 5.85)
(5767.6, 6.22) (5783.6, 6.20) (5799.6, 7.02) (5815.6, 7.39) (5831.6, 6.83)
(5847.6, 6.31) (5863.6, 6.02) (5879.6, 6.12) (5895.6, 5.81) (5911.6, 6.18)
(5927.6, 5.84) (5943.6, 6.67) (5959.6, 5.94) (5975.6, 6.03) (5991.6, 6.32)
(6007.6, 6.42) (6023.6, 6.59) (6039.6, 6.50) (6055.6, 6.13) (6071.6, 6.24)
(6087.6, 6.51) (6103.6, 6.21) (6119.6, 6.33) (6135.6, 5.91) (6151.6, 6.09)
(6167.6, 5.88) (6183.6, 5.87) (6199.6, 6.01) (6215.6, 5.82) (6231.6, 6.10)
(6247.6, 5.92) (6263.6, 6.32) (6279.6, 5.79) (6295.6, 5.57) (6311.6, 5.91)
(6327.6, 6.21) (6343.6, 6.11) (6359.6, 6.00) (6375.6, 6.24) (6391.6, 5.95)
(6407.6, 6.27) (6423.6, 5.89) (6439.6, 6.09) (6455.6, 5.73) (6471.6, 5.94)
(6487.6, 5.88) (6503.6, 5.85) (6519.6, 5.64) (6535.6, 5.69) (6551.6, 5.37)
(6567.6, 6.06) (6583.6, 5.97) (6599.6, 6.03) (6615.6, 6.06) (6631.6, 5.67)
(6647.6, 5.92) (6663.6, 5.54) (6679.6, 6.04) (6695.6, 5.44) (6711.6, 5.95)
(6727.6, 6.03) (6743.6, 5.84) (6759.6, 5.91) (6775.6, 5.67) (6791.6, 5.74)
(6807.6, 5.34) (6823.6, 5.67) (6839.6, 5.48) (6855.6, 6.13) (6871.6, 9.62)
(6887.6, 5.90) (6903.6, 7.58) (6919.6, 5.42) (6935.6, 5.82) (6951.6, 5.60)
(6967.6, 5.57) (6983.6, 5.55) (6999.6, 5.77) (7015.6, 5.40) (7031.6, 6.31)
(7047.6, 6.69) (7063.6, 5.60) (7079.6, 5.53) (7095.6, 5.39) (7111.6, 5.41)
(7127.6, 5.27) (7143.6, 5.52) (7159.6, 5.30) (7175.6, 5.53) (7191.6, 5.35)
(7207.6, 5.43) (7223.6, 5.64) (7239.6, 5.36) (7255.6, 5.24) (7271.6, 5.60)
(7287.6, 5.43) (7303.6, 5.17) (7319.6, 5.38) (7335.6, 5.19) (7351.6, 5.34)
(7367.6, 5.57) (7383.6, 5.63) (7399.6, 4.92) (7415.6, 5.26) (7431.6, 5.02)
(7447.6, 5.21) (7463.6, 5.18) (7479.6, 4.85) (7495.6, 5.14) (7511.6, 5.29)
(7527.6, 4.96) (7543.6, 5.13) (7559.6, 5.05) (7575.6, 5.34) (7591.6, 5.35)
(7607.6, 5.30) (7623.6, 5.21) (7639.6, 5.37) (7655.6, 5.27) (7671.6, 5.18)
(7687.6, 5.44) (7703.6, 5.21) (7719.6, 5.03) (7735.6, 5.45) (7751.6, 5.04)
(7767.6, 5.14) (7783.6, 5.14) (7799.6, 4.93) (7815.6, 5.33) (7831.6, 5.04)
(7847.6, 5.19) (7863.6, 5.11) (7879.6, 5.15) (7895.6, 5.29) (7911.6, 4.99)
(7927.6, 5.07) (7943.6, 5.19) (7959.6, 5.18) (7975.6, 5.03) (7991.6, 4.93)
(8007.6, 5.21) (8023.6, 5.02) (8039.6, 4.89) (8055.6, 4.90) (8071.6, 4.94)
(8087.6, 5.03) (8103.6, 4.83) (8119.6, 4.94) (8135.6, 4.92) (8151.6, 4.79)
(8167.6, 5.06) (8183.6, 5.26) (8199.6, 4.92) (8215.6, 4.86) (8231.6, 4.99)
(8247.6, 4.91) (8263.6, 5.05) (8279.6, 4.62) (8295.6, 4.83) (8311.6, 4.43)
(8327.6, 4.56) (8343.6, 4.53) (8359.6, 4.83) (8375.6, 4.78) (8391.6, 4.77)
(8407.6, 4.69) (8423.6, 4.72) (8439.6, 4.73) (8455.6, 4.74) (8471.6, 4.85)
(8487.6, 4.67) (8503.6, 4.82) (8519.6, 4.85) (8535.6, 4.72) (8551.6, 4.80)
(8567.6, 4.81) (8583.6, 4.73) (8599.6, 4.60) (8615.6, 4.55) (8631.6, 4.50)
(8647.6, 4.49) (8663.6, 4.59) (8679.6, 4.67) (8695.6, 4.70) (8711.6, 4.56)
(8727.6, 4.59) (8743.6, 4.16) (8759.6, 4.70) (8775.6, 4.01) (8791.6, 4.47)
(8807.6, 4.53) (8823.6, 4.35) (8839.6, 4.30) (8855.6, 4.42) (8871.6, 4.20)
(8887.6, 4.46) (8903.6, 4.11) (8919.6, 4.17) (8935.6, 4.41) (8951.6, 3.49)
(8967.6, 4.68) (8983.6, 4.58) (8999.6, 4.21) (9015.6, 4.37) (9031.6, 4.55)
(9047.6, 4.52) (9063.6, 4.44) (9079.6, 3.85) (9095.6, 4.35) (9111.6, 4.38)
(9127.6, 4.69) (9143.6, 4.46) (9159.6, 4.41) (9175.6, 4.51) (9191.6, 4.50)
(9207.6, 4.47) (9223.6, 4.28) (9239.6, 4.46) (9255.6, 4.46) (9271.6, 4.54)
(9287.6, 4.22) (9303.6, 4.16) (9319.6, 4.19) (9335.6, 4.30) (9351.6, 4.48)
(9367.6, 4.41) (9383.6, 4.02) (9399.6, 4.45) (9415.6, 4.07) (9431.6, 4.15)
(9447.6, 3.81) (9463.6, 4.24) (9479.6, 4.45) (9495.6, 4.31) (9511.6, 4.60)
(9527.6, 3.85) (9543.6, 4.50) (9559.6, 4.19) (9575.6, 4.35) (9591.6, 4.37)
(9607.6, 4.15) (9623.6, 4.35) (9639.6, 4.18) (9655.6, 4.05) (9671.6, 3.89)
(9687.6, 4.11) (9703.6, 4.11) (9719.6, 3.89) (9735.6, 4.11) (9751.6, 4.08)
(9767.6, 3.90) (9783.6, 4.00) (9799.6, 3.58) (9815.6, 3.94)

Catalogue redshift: 0.05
